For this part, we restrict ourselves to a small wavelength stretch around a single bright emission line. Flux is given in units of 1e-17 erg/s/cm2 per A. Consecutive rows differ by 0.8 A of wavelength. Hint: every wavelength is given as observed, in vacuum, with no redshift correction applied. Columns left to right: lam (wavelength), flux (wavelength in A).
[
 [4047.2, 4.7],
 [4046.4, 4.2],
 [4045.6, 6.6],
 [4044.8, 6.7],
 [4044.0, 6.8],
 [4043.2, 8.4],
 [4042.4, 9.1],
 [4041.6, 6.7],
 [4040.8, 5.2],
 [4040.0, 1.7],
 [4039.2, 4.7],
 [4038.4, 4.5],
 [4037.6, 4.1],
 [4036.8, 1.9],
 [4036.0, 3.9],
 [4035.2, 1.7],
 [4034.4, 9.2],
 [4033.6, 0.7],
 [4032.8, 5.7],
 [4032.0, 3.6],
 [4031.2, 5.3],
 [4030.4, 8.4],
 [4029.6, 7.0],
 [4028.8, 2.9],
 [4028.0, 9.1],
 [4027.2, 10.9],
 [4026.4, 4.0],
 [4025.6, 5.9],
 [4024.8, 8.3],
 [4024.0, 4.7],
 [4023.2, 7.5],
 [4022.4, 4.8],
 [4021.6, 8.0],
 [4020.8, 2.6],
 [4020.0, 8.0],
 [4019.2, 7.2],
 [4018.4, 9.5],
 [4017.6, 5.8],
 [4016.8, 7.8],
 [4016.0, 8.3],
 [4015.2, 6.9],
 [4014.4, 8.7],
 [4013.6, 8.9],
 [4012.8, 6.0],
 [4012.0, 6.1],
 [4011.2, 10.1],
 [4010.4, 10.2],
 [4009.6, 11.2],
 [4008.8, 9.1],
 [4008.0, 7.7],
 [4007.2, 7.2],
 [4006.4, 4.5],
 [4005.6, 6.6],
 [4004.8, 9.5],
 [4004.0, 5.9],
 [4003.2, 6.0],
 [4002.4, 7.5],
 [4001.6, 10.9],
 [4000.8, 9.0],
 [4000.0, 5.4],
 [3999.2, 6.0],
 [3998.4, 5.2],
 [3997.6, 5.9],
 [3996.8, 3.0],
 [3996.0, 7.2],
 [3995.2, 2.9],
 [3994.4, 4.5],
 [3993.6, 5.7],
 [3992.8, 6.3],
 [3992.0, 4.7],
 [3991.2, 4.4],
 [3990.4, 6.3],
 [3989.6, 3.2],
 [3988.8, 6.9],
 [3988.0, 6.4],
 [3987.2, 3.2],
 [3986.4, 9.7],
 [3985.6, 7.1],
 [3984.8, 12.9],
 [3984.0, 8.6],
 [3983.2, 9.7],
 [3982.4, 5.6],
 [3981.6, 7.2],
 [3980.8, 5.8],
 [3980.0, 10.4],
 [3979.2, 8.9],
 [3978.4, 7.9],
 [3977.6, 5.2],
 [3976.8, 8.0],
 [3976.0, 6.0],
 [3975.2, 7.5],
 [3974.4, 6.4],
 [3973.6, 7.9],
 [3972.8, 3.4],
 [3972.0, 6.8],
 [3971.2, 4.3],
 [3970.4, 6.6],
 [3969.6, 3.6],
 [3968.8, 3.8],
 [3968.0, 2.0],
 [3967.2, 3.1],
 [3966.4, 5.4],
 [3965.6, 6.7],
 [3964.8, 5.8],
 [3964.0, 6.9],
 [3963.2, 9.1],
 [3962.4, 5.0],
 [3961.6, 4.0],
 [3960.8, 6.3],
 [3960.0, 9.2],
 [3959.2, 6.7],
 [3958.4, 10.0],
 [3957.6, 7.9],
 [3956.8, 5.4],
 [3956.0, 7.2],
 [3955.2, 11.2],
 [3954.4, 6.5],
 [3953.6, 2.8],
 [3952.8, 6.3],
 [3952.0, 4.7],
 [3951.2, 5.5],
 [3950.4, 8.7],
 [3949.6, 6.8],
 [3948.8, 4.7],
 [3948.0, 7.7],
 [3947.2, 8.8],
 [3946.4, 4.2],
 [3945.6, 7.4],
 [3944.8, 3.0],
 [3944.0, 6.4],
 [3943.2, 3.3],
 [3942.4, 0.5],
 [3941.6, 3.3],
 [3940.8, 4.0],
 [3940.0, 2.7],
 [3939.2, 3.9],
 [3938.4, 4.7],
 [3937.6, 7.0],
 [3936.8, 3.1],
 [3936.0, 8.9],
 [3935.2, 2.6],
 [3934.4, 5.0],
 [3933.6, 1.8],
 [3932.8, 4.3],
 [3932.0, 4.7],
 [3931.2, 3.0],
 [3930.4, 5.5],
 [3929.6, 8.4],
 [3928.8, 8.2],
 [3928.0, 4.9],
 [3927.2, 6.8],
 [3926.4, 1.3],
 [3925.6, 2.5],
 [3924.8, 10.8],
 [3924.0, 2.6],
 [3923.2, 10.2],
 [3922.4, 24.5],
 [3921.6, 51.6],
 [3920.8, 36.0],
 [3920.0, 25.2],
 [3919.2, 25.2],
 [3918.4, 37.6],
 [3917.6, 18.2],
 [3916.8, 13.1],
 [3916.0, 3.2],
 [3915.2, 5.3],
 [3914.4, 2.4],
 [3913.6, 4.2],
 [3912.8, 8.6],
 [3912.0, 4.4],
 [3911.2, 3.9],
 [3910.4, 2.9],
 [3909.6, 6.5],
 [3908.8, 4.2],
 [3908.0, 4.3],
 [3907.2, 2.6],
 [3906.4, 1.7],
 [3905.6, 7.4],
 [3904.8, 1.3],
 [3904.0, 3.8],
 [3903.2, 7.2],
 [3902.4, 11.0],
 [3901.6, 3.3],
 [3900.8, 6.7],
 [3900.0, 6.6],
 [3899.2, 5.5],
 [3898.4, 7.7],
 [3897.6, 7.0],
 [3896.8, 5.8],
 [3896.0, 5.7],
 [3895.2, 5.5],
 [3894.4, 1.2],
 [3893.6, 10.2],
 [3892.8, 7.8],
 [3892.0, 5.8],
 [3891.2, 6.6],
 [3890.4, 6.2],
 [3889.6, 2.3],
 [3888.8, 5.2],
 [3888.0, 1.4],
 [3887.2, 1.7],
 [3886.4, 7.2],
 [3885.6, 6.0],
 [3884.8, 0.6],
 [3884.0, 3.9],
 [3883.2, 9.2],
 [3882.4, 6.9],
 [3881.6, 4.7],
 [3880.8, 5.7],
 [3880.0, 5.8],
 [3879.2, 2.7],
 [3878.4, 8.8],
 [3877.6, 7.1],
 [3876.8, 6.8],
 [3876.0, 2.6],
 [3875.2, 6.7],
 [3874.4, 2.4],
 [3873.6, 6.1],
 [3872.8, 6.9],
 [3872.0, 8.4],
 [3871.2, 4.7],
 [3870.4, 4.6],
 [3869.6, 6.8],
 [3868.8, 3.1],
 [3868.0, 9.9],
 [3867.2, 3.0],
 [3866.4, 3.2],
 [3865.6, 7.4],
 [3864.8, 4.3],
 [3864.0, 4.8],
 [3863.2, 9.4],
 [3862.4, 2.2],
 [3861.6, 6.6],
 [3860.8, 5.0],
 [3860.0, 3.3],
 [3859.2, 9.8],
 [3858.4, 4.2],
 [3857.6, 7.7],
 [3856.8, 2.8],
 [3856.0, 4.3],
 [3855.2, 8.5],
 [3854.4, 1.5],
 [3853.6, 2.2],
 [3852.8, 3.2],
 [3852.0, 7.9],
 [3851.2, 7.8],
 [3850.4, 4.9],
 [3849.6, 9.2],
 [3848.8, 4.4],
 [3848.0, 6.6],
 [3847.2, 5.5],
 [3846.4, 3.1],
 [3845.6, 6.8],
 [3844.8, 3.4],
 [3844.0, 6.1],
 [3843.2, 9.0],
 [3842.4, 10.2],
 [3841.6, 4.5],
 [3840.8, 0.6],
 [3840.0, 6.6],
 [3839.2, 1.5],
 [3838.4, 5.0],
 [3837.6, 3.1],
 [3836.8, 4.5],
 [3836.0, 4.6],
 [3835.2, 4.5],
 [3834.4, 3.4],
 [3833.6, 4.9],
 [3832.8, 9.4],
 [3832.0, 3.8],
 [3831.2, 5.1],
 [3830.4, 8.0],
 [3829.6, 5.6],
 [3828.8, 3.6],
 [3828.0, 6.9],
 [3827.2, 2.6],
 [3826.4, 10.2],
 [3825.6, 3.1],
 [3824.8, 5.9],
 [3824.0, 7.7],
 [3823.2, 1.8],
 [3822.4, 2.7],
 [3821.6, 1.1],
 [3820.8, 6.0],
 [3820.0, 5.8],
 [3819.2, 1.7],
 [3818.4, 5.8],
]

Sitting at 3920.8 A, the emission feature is [O II]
